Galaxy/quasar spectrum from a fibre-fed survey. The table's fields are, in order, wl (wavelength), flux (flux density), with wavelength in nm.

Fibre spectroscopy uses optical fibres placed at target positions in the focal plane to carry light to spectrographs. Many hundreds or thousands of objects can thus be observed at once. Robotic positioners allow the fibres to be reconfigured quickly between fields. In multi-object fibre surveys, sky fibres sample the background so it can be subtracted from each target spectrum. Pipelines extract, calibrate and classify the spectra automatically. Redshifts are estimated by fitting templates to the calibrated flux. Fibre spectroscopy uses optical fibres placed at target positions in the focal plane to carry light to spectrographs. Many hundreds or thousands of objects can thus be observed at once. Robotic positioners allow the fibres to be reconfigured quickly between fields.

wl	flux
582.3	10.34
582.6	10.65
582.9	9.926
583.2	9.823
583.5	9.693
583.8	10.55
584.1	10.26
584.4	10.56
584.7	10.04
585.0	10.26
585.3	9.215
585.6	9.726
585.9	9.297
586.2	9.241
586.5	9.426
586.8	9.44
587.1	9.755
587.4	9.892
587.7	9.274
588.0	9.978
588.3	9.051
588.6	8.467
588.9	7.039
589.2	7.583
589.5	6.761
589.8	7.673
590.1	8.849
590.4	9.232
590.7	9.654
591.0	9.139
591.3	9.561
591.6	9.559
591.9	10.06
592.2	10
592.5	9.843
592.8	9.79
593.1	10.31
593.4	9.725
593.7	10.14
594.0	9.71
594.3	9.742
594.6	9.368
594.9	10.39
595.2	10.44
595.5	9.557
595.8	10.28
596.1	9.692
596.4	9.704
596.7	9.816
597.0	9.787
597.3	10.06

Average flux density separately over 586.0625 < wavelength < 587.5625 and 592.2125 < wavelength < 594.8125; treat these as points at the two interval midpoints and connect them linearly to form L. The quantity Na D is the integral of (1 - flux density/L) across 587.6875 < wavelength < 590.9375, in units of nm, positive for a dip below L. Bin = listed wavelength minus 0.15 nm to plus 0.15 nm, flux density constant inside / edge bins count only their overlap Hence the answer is 0.39 nm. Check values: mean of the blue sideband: 9.55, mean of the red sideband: 9.85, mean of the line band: 8.49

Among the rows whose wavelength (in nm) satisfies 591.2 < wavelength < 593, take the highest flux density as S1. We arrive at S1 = 10.06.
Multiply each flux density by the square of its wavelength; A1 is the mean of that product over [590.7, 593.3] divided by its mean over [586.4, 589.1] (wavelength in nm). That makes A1 1.1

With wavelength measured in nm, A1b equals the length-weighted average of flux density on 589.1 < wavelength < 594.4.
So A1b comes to 9.31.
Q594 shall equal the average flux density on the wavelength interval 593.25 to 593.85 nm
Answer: 9.93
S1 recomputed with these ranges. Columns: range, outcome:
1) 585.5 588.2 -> 9.978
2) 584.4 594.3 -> 10.31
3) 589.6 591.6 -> 9.654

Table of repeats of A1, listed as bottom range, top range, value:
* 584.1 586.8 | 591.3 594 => 1.04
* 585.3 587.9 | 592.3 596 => 1.07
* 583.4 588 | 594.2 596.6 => 1.05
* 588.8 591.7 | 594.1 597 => 1.18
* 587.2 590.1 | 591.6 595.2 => 1.19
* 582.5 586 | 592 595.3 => 1.03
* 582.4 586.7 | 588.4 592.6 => 0.91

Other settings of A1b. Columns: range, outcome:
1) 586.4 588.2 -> 9.62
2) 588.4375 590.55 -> 7.95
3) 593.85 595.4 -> 9.92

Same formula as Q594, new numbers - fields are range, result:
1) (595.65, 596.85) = 9.87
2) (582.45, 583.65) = 10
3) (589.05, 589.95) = 7.34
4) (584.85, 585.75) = 9.73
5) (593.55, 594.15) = 9.93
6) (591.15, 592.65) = 9.8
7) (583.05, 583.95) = 10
